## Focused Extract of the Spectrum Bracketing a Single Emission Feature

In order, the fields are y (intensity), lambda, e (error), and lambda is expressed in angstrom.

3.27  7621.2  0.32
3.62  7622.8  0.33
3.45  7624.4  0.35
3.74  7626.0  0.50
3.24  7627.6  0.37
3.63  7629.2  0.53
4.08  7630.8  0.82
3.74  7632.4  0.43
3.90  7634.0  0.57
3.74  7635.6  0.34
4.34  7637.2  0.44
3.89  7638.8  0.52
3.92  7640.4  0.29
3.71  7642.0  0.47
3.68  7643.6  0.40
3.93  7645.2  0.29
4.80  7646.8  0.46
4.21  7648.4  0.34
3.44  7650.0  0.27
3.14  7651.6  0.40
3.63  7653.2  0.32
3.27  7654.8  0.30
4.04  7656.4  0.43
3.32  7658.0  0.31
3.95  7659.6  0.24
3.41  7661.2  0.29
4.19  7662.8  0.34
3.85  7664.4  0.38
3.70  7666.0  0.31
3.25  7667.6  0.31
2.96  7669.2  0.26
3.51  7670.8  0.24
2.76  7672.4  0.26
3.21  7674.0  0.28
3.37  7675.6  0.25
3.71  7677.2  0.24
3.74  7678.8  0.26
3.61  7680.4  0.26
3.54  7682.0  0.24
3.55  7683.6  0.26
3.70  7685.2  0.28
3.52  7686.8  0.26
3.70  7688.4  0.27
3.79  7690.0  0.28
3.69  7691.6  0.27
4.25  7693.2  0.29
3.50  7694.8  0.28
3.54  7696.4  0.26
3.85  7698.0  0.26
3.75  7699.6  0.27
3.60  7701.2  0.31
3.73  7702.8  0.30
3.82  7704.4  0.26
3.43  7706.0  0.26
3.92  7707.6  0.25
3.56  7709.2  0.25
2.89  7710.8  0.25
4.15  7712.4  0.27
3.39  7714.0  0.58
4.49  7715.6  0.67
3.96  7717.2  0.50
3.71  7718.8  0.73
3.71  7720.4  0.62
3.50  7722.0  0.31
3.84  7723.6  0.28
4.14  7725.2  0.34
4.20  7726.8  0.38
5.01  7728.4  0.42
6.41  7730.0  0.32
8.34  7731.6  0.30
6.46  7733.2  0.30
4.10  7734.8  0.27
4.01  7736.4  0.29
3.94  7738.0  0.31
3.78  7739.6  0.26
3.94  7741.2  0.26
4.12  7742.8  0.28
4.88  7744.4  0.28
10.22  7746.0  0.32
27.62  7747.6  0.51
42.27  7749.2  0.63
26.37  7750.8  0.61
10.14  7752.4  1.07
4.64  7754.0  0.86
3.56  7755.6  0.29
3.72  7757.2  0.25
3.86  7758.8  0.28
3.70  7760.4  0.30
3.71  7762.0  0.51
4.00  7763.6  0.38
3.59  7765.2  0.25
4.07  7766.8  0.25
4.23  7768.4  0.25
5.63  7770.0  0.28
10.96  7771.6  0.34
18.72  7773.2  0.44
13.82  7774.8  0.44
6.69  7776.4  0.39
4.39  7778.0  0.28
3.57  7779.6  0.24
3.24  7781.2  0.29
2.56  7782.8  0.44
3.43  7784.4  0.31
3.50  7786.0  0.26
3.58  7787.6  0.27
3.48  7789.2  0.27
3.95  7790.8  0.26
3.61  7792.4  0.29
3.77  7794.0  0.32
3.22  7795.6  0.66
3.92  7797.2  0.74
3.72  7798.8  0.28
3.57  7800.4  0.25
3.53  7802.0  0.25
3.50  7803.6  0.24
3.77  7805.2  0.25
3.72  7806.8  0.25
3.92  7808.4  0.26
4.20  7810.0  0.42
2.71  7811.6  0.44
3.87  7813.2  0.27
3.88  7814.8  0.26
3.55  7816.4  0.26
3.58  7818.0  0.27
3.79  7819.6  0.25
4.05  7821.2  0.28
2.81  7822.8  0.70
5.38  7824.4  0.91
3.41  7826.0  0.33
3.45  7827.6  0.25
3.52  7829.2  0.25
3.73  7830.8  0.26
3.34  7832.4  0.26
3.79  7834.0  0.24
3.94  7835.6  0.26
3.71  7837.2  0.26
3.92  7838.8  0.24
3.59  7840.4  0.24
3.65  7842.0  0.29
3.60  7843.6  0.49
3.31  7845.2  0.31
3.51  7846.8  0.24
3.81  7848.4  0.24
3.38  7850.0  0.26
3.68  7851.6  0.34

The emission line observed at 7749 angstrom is H-alpha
